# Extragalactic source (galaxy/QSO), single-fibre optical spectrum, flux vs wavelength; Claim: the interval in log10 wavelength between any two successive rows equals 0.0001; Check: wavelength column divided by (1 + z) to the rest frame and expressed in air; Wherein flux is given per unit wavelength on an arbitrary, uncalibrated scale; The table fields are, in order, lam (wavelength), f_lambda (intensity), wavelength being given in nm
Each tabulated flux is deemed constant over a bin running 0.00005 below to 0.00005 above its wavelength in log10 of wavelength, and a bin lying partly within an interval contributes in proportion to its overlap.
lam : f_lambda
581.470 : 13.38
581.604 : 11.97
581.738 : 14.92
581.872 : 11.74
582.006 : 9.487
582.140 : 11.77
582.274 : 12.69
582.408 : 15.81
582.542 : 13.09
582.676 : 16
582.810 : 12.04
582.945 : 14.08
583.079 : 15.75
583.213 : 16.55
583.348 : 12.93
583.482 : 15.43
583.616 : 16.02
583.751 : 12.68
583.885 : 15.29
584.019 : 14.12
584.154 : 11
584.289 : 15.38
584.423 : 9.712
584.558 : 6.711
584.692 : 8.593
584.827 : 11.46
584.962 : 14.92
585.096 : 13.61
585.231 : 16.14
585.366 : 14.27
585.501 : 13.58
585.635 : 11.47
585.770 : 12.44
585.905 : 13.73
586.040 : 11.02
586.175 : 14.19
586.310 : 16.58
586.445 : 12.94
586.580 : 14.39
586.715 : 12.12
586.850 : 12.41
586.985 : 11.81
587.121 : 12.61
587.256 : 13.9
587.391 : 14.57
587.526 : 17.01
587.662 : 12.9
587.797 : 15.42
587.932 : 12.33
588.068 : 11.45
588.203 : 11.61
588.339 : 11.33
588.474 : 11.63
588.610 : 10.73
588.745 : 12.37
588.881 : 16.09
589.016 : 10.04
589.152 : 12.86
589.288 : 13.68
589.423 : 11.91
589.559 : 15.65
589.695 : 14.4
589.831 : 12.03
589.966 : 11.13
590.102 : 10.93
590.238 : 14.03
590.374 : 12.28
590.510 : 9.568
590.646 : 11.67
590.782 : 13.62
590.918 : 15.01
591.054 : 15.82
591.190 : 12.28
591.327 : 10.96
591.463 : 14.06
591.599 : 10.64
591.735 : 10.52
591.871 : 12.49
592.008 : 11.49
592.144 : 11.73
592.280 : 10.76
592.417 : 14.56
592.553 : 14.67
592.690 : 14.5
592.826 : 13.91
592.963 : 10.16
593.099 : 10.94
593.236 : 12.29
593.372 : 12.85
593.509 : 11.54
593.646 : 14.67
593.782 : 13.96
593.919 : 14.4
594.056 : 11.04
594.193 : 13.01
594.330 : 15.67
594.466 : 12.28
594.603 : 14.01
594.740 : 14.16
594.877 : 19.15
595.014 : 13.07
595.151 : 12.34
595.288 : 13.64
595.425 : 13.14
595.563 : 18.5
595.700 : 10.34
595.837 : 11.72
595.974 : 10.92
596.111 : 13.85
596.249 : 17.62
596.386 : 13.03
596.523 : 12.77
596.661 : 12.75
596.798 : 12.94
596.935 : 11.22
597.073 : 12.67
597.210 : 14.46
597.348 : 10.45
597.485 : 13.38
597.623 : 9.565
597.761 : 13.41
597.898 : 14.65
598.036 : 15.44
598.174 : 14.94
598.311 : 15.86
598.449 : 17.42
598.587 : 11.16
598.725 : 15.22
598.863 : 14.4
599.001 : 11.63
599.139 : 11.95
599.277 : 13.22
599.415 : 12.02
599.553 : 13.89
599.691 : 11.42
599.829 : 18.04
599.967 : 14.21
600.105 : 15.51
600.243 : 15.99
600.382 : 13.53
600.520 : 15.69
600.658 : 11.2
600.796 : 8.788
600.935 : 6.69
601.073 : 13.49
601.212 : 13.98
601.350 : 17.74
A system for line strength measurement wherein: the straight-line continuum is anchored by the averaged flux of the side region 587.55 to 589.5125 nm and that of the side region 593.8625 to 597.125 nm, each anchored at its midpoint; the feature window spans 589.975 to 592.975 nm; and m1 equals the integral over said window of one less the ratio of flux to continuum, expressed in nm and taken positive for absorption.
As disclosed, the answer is 0.10 nm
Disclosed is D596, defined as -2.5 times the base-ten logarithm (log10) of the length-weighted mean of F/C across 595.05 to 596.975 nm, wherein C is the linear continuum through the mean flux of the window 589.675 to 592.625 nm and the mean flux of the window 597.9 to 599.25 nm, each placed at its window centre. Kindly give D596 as 0.03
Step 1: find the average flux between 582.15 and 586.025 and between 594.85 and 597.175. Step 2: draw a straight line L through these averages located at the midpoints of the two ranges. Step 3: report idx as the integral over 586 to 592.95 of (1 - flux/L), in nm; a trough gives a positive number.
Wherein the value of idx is 0.27 nm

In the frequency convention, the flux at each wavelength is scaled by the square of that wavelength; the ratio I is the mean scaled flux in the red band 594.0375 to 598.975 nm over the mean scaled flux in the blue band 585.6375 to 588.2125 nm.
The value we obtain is 1.1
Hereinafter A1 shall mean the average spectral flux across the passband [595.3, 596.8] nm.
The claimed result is 13.4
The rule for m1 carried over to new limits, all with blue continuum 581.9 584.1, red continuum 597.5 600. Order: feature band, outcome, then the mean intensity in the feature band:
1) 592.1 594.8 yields 0.150 nm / 13.1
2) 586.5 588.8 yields 0.170 nm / 12.9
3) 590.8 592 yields 0.100 nm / 12.7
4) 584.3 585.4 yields 0.148 nm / 12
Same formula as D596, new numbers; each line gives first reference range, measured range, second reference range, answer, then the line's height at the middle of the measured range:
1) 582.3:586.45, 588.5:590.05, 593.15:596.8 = 0.061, 13.5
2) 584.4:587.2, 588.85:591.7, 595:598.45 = 0.020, 13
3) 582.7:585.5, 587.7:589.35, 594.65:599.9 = 0.082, 13.4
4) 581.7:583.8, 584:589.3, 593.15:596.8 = 0.075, 13.7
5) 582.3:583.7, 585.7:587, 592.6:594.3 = 0.070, 14.1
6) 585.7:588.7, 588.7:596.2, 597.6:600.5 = 0.042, 13.5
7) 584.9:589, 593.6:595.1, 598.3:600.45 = -0.029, 13.7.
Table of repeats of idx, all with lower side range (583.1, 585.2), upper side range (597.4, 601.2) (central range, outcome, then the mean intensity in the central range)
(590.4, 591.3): 0.02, 12.9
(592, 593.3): 0.07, 12.5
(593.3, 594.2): 0.02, 13.1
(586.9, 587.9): -0.06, 13.9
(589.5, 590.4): 0.02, 12.9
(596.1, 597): -0.01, 13.4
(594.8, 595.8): -0.07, 14.2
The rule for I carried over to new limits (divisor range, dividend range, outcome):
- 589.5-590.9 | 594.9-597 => 1.08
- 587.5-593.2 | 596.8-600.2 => 1.11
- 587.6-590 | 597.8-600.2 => 1.16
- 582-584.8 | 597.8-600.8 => 1.13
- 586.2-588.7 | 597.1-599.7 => 1.06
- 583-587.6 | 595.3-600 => 1.05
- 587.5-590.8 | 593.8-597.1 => 1.10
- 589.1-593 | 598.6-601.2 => 1.07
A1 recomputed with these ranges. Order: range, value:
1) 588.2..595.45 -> 12.8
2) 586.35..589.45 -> 12.9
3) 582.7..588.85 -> 13.2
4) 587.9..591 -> 12.5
